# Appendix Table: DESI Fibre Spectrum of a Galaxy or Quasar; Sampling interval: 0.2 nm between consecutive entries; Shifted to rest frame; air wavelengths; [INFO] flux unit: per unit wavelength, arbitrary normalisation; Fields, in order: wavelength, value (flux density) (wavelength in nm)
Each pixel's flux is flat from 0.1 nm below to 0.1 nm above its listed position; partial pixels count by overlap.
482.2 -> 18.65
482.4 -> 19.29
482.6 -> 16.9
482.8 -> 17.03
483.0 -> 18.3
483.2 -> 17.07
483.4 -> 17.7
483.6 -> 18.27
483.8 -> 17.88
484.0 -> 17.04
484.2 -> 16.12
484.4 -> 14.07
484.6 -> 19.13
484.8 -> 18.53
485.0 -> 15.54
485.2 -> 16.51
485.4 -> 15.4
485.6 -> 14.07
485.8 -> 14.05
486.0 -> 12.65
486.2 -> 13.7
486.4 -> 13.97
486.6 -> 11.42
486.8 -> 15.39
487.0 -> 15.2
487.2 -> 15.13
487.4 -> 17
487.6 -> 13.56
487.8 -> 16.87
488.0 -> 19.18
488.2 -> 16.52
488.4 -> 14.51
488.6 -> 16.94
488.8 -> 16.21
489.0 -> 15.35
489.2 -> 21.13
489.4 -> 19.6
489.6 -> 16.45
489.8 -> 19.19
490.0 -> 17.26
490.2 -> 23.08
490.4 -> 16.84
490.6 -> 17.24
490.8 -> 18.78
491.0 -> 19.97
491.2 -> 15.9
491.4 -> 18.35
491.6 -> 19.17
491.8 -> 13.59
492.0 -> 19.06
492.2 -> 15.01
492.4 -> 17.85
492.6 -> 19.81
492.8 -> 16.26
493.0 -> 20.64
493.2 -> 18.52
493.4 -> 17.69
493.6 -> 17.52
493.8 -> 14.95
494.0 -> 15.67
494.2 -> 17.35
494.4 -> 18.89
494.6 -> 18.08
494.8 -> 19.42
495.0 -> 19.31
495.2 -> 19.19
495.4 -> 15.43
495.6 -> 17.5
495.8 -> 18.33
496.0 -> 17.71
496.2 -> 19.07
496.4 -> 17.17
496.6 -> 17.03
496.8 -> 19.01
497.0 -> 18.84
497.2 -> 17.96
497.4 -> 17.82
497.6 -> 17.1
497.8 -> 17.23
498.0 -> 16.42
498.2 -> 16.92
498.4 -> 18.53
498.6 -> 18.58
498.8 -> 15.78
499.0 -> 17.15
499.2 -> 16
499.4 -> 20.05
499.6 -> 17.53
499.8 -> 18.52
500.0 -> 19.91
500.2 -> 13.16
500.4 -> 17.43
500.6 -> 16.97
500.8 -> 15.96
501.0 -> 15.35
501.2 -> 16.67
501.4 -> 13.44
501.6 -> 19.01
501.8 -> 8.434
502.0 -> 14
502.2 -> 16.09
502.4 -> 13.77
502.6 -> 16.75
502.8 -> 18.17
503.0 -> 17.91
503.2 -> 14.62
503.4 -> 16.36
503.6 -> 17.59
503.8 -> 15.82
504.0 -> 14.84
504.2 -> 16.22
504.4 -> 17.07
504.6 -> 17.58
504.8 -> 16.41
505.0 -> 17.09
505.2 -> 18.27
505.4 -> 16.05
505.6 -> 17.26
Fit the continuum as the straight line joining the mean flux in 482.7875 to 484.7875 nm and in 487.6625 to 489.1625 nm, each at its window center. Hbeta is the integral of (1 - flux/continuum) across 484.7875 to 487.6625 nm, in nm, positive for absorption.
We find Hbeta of 0.38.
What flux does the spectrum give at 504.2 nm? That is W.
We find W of 16.22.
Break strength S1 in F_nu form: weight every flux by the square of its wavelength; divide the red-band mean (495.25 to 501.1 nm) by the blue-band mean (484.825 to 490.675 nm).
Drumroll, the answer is 1.1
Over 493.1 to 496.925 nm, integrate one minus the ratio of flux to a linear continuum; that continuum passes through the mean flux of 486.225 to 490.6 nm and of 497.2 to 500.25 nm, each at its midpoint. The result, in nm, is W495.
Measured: -0.14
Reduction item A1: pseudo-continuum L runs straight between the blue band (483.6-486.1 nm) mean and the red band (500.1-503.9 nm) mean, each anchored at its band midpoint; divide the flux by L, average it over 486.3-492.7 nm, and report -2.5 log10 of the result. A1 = -0.07 mag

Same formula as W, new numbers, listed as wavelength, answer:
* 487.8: 16.87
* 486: 12.65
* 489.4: 19.6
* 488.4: 14.51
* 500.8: 15.96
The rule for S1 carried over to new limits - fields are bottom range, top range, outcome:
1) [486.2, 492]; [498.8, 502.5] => 1.00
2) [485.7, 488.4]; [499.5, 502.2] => 1.12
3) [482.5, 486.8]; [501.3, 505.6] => 1.08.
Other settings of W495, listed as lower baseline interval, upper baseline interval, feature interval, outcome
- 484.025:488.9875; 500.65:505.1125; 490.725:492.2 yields -0.19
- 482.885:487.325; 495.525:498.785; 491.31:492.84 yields -0.04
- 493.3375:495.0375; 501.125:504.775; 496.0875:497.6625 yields -0.09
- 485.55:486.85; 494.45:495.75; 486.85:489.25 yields -0.31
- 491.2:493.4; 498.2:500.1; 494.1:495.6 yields -0.03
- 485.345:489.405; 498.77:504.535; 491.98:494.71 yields -0.31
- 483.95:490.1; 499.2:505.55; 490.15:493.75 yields -0.40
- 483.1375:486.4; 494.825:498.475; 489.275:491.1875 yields -0.20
